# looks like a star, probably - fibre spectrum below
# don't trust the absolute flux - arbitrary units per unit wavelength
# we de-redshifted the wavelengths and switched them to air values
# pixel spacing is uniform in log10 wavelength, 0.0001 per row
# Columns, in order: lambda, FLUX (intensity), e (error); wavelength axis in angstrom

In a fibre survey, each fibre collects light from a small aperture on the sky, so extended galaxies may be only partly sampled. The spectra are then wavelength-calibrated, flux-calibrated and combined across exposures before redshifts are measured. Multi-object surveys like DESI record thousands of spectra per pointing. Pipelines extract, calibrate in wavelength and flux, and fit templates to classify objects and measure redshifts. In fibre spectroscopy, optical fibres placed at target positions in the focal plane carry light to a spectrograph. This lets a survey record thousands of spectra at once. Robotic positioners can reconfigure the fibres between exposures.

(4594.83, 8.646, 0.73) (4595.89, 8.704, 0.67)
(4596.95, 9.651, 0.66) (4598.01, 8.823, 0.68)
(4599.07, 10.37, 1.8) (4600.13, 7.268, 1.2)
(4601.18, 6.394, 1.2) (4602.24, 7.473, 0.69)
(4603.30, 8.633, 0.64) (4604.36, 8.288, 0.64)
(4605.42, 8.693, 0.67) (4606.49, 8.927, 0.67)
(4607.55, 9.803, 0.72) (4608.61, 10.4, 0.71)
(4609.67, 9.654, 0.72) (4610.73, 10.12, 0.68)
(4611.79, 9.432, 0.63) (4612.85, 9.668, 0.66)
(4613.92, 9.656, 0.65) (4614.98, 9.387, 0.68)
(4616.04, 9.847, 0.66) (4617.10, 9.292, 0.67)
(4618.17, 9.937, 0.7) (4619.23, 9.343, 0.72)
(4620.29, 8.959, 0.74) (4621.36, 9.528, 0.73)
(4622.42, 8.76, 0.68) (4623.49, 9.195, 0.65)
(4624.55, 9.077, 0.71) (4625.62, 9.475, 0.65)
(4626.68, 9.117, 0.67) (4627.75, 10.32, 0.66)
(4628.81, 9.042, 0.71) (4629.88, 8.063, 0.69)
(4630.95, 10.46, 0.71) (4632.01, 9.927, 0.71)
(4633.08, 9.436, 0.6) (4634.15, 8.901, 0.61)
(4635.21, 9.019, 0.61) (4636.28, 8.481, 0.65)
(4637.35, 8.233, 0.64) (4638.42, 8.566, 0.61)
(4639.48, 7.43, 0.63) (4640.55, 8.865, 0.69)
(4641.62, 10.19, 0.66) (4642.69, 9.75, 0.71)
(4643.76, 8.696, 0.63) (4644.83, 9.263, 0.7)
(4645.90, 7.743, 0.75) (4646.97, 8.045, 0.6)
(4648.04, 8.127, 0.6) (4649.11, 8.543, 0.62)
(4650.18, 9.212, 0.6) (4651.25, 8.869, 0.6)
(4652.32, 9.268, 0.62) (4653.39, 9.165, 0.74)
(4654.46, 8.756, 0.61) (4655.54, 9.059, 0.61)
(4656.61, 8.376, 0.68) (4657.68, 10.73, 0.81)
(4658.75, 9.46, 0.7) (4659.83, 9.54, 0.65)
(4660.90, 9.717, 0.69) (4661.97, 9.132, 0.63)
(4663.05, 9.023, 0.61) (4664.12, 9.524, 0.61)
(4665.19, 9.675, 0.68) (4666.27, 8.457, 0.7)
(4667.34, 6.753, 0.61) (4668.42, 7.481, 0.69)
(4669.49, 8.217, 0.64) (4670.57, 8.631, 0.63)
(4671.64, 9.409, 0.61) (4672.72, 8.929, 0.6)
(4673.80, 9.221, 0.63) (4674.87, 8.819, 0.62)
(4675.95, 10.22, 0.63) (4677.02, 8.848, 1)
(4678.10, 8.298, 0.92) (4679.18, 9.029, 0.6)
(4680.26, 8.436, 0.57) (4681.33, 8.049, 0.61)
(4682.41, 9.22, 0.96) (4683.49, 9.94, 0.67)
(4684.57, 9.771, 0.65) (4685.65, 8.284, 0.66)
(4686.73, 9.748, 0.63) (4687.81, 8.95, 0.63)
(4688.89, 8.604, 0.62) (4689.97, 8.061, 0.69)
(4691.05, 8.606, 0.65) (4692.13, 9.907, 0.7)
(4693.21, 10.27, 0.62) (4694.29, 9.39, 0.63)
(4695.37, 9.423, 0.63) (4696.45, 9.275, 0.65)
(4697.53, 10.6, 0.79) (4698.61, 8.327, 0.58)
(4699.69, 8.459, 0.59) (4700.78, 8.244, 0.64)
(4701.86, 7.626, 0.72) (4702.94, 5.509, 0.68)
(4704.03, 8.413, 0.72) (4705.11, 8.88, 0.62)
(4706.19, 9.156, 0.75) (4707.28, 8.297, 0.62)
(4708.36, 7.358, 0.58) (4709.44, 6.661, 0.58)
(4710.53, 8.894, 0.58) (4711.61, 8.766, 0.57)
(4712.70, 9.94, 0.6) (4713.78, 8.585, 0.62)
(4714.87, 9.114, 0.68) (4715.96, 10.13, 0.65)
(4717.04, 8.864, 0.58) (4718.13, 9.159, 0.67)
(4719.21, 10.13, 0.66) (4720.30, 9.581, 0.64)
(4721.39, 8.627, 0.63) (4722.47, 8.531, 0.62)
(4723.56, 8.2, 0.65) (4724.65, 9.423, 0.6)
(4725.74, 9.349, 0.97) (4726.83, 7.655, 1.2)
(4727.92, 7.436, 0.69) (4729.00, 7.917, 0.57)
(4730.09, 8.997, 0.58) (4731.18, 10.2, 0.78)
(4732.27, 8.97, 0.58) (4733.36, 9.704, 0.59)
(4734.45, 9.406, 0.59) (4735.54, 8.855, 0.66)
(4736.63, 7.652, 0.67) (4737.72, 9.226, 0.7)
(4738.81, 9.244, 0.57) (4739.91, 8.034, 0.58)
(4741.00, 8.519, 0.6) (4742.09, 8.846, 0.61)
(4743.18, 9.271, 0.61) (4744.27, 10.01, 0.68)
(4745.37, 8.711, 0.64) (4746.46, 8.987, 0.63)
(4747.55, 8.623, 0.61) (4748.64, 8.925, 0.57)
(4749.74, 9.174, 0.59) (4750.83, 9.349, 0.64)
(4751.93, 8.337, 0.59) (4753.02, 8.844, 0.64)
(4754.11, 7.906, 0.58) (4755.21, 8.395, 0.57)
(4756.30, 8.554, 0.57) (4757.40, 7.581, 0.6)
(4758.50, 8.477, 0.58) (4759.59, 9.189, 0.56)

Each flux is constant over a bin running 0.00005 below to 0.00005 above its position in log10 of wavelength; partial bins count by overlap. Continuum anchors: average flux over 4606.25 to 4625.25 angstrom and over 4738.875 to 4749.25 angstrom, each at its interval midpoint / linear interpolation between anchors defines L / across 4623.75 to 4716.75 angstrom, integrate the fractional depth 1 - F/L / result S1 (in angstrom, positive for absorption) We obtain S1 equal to 3.49 angstrom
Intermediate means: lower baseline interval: 9.51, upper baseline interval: 8.89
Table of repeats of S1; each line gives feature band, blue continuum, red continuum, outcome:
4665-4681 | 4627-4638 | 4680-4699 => 0.89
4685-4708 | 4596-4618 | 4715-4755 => 0.53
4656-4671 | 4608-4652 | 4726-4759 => 0.22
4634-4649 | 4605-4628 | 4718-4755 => 1.11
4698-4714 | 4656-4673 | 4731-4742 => 1.30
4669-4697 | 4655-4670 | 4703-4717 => -0.89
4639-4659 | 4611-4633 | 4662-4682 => 0.30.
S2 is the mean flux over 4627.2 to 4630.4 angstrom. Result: 9.14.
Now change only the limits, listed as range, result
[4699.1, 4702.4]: 8.11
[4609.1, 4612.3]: 9.76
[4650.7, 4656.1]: 9.02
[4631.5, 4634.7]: 9.42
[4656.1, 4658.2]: 9.57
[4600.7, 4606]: 7.9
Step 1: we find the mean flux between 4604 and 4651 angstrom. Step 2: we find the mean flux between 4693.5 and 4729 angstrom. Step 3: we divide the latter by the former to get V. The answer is 0.9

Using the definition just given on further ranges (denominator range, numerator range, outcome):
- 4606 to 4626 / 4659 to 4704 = 0.93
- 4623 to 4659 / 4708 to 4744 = 0.98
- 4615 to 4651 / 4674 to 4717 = 0.97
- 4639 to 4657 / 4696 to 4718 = 0.97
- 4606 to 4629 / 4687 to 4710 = 0.90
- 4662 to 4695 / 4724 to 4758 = 0.98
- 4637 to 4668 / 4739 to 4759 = 0.98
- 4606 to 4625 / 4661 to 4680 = 0.93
